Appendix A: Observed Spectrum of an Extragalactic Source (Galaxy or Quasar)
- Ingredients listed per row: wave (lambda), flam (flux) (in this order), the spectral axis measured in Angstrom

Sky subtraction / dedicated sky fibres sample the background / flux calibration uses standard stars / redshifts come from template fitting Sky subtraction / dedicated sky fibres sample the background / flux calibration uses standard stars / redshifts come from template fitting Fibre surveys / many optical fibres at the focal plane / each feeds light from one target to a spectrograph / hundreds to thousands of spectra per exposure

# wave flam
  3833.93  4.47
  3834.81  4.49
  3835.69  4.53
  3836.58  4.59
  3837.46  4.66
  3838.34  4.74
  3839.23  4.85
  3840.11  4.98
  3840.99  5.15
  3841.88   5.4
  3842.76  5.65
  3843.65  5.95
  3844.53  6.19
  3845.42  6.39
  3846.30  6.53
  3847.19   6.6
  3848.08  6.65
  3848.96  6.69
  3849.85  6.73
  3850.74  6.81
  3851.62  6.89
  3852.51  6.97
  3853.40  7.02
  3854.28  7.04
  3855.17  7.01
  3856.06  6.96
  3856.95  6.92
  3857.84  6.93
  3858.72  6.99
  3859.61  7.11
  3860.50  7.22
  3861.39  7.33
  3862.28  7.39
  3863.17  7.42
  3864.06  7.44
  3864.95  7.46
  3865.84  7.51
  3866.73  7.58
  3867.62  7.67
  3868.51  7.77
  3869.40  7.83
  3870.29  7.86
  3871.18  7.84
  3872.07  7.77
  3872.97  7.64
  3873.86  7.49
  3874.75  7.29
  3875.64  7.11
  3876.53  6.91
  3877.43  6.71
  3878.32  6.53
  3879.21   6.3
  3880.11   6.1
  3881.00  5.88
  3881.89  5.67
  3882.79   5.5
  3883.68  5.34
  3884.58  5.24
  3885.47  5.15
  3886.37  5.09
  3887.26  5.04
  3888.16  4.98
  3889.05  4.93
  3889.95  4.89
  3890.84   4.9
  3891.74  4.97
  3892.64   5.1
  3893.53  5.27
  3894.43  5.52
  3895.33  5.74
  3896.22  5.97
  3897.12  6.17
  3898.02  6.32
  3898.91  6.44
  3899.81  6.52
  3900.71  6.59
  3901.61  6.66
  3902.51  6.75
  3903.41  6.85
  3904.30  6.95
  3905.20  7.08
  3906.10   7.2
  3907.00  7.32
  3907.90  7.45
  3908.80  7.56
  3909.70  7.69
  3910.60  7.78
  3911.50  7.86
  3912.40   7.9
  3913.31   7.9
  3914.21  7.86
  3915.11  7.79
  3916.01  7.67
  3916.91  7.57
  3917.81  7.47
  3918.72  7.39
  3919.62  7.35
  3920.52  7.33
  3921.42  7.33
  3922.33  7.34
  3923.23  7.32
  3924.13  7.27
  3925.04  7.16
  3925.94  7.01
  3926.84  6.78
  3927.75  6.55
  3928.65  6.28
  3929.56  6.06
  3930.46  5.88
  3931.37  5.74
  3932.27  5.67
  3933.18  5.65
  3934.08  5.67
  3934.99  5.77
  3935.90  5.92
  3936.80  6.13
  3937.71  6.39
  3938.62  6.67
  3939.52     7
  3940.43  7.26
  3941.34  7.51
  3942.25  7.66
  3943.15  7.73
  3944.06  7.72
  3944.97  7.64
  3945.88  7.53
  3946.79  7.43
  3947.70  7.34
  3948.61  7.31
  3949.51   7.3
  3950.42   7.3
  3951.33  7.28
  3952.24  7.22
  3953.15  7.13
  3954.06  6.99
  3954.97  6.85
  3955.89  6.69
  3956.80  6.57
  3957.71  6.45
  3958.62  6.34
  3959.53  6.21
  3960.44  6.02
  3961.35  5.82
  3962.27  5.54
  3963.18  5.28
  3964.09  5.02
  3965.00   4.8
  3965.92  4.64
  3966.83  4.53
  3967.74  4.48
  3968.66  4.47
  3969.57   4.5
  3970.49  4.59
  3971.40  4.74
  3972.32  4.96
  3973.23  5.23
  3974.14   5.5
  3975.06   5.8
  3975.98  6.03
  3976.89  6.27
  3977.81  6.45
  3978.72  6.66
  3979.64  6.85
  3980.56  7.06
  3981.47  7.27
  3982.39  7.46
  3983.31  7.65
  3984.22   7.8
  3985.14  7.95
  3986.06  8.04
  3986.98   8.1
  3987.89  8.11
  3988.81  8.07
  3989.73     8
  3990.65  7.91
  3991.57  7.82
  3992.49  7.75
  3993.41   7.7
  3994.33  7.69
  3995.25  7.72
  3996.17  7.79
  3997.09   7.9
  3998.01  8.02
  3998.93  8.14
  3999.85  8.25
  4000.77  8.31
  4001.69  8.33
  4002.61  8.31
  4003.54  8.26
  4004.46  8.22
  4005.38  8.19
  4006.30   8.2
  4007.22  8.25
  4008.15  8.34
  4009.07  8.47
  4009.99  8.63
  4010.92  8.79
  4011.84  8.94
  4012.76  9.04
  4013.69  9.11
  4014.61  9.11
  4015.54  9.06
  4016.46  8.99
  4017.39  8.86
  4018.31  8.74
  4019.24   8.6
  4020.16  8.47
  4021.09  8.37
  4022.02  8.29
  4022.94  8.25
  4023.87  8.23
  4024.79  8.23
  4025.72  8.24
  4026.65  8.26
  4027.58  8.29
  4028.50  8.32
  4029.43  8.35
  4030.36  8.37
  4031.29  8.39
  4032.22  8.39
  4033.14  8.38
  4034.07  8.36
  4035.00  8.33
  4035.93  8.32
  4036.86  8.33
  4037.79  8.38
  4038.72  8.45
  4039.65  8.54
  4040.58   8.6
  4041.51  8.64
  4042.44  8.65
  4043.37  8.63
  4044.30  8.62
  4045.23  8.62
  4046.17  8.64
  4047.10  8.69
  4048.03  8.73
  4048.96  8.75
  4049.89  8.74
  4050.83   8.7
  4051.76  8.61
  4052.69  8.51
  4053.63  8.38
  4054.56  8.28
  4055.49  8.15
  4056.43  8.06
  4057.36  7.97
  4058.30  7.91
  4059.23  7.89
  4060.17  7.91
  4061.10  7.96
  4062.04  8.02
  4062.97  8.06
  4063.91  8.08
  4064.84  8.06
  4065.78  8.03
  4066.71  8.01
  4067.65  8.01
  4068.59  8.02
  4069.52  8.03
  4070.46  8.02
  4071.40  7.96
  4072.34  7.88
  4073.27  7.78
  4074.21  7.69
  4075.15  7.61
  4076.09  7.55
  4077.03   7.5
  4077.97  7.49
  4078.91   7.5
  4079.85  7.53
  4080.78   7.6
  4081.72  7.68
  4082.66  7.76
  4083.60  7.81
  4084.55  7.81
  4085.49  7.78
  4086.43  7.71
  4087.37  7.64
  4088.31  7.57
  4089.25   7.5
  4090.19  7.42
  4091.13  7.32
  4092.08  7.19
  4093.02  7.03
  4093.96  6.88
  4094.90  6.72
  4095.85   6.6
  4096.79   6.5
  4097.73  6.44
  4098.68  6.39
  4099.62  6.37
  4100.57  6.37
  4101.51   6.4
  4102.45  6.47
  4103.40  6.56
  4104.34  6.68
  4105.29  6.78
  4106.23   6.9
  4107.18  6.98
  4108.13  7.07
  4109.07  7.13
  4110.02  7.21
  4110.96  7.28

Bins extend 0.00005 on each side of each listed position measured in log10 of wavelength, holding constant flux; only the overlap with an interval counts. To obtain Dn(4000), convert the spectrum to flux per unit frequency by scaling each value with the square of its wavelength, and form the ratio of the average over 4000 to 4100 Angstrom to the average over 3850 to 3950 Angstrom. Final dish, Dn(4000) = 1.29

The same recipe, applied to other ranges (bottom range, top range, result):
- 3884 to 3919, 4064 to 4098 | 1.27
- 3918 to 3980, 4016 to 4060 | 1.38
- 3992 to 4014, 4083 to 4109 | 0.89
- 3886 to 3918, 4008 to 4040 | 1.38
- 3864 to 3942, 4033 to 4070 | 1.35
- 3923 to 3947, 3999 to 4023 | 1.33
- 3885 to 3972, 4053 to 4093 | 1.30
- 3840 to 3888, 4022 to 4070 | 1.37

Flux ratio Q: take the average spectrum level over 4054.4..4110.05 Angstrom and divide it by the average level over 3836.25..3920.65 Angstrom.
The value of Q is 1.1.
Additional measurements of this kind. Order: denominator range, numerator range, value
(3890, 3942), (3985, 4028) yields 1.24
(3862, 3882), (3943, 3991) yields 0.91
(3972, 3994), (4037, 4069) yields 1.17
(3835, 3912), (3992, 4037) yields 1.30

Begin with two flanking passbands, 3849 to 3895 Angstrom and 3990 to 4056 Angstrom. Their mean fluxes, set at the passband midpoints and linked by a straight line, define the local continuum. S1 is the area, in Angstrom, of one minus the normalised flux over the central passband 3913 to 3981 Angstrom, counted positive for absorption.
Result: 8.84 Angstrom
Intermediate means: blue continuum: 6.56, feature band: 6.48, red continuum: 8.41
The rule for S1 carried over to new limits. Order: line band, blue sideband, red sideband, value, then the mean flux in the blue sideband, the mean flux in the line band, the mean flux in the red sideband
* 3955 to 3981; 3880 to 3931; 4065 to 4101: 4.57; 6.52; 5.64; 7.44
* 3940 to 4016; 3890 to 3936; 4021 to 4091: 2.17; 6.7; 7.15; 8.12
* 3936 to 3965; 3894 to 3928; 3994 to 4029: 3.16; 7.09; 6.78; 8.4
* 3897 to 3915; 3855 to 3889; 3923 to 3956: -0.99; 6.76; 7.17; 6.83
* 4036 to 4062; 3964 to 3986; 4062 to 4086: -3.84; 5.92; 8.41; 7.81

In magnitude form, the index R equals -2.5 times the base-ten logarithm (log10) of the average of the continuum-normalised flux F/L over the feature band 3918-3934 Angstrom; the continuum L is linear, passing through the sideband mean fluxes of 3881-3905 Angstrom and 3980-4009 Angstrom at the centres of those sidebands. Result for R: -0.042 mag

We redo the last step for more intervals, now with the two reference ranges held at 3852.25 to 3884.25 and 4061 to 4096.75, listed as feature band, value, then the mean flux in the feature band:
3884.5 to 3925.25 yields 0.08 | 6.63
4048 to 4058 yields -0.12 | 8.42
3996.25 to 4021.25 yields -0.15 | 8.51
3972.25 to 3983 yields 0.16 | 6.36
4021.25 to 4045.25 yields -0.12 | 8.4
